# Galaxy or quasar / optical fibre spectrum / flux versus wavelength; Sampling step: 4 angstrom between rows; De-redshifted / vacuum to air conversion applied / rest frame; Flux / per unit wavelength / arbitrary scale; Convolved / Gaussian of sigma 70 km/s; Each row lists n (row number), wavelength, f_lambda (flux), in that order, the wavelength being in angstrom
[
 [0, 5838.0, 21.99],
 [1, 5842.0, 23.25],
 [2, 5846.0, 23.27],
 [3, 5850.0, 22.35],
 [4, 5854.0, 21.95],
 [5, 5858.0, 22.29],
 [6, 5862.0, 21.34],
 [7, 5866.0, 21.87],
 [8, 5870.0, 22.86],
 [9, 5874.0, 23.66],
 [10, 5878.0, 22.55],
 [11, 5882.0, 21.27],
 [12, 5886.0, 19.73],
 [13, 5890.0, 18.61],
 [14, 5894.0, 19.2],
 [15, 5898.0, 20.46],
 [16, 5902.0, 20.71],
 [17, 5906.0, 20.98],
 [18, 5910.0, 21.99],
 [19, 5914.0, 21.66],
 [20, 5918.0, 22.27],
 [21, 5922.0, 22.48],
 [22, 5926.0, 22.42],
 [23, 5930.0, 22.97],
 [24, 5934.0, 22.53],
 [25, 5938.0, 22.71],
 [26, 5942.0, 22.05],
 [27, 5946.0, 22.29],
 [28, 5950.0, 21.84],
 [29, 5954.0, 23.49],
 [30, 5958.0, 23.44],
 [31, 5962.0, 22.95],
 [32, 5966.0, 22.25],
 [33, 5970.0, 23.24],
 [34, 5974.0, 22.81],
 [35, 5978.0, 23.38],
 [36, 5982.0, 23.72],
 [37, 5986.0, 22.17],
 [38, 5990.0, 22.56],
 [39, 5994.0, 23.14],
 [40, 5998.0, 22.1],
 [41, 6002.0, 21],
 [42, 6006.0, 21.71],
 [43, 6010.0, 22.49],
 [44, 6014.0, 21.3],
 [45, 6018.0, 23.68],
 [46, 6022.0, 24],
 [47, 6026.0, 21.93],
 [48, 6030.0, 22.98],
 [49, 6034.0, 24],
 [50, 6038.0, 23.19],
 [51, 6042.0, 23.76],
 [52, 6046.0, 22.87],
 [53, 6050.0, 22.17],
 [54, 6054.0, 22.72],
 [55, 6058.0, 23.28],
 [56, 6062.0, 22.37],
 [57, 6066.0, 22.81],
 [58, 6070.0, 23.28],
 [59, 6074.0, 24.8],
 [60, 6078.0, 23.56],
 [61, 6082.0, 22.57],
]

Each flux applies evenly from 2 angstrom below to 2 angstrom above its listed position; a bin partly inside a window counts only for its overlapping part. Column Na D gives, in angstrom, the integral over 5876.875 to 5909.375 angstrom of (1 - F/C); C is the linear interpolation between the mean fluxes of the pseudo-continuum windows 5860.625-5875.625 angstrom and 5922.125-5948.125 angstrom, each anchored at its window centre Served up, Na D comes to 2.92 angstrom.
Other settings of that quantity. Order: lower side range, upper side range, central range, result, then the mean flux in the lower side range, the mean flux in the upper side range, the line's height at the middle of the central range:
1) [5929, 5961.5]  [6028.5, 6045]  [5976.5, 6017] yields 1.3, 22.7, 23.5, 23.1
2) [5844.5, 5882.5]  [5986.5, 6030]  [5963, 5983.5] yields -0.6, 22.4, 22.4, 22.4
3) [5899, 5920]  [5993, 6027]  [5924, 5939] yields -0.7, 21.5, 22.4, 21.7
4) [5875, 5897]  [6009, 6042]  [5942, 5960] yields -0.9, 20.4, 23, 21.6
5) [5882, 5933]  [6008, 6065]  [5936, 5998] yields -2.3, 21.2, 22.9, 22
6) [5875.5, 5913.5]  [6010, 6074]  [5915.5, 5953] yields -1.9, 20.7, 23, 21.3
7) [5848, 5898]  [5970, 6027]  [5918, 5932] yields -0.4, 21.4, 22.6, 21.9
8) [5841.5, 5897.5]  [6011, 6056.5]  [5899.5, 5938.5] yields 0.0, 21.7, 23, 22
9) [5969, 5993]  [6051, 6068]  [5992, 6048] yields 0.3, 23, 22.8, 22.9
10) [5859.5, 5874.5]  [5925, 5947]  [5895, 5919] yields 1.3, 22.3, 22.5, 22.4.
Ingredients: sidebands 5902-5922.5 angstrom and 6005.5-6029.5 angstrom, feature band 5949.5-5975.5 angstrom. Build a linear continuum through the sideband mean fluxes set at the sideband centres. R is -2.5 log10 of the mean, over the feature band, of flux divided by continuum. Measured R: -0.04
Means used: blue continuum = 21.7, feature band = 22.9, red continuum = 22.6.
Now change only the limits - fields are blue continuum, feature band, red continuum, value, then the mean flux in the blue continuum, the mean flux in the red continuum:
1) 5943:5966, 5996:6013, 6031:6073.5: 0.05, 22.7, 23.1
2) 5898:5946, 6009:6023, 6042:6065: -0.01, 22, 22.8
